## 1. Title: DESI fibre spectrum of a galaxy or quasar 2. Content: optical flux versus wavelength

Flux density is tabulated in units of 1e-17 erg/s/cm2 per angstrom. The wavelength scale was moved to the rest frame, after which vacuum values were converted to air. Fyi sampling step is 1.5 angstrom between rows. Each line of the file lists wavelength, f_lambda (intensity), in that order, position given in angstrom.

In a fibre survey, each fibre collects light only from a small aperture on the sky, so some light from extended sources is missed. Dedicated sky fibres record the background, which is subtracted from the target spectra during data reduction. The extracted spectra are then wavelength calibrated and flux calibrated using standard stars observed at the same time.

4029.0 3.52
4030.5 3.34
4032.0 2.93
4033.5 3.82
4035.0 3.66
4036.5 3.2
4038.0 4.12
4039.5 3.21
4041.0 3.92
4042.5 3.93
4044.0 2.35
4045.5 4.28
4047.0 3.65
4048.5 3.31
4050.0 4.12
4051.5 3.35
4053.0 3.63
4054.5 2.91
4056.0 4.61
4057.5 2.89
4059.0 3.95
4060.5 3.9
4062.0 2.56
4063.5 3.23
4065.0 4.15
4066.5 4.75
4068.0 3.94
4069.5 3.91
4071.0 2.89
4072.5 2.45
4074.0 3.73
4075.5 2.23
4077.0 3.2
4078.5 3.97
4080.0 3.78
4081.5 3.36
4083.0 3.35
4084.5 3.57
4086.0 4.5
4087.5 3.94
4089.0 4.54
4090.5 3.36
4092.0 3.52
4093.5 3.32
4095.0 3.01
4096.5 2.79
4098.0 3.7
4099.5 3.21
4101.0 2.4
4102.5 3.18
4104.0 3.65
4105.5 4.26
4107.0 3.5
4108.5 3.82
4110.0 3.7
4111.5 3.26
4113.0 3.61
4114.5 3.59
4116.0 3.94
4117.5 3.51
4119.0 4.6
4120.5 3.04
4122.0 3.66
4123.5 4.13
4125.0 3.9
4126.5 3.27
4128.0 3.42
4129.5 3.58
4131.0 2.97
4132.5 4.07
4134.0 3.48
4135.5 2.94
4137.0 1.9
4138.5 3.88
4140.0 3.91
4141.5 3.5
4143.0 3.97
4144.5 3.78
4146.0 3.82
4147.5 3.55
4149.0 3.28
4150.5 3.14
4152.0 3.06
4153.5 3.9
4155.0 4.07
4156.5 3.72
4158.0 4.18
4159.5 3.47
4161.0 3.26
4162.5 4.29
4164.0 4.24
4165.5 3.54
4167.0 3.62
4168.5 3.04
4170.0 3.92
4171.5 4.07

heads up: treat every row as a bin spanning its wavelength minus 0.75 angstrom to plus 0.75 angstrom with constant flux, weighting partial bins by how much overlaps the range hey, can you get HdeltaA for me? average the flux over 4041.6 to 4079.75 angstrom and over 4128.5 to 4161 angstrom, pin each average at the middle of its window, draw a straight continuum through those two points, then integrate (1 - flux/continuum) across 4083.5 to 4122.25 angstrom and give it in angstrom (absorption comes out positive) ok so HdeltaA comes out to -0.64 angstrom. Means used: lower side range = 3.52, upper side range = 3.52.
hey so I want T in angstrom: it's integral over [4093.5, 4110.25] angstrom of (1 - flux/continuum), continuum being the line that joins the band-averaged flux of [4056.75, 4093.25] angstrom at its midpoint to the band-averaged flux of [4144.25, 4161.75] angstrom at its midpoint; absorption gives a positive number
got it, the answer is 1.0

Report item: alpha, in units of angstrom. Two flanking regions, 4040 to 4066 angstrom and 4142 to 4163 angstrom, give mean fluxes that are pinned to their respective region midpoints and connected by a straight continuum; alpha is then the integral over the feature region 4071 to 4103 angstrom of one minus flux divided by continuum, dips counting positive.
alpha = 2.1 angstrom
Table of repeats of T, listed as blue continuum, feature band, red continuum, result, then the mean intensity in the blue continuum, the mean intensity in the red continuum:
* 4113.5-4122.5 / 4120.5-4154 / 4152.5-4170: 2.2 angstrom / 3.72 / 3.75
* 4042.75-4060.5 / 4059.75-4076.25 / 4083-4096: 0.9 angstrom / 3.58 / 3.68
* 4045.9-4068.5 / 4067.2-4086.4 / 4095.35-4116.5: 0.8 angstrom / 3.67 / 3.46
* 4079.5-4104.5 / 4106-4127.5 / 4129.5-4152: -1.4 angstrom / 3.48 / 3.43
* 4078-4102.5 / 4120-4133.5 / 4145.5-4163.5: 0.1 angstrom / 3.5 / 3.65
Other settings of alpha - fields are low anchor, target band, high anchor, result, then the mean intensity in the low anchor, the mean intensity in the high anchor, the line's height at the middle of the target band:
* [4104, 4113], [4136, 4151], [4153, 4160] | 1.4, 3.7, 3.88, 3.83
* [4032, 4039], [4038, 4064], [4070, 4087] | -0.1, 3.6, 3.38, 3.52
